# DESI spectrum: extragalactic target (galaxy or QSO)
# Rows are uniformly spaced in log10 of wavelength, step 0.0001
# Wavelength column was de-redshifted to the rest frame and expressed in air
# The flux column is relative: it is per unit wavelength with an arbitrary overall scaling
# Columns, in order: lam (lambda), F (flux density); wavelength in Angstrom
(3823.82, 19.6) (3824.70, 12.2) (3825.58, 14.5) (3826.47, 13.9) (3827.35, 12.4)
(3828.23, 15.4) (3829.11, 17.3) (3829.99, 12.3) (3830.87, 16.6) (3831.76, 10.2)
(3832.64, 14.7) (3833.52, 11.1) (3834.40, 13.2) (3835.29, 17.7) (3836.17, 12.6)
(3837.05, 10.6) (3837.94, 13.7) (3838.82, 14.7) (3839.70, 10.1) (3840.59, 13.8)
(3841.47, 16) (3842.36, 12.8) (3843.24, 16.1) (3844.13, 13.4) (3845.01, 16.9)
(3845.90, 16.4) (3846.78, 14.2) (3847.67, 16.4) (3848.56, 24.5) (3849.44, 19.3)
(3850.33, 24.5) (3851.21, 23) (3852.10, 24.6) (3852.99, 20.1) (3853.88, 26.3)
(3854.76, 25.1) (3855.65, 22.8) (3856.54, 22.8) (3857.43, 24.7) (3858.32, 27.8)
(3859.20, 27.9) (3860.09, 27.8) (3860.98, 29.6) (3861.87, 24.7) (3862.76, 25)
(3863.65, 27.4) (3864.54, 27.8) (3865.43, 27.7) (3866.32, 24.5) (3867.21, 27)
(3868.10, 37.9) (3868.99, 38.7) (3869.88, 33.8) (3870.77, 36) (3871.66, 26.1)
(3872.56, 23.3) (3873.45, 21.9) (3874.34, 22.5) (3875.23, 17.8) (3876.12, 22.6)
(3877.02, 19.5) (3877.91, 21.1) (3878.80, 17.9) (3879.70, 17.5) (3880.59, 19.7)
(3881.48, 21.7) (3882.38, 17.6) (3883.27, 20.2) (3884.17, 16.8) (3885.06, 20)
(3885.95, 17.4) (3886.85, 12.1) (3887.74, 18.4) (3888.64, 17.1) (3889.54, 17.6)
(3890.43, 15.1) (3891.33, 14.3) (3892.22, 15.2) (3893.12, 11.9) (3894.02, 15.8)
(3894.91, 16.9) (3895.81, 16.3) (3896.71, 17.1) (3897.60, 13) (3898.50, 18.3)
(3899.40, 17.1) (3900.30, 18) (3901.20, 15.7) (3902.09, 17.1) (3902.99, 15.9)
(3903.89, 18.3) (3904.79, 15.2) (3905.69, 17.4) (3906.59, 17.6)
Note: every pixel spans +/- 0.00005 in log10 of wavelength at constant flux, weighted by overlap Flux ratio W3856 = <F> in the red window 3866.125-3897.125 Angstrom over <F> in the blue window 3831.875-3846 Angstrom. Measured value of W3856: 1.50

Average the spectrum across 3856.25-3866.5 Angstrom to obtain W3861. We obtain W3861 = 26.6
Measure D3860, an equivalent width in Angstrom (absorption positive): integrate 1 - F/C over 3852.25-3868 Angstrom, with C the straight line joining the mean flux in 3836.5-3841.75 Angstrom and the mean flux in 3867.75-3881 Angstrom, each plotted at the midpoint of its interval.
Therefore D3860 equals -4.6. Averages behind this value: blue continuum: 13.1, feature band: 26.1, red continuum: 25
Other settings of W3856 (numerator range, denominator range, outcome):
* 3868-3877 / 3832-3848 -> 1.94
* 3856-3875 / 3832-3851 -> 1.80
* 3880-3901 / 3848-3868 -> 0.66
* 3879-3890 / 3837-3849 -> 1.19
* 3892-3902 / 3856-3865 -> 0.60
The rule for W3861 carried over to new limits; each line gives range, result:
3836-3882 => 22.2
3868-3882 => 24.5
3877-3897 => 17.2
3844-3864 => 23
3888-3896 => 15.6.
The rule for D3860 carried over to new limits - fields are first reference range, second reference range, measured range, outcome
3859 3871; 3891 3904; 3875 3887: 2.1 Angstrom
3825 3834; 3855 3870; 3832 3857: 3.8 Angstrom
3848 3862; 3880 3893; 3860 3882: -4.7 Angstrom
